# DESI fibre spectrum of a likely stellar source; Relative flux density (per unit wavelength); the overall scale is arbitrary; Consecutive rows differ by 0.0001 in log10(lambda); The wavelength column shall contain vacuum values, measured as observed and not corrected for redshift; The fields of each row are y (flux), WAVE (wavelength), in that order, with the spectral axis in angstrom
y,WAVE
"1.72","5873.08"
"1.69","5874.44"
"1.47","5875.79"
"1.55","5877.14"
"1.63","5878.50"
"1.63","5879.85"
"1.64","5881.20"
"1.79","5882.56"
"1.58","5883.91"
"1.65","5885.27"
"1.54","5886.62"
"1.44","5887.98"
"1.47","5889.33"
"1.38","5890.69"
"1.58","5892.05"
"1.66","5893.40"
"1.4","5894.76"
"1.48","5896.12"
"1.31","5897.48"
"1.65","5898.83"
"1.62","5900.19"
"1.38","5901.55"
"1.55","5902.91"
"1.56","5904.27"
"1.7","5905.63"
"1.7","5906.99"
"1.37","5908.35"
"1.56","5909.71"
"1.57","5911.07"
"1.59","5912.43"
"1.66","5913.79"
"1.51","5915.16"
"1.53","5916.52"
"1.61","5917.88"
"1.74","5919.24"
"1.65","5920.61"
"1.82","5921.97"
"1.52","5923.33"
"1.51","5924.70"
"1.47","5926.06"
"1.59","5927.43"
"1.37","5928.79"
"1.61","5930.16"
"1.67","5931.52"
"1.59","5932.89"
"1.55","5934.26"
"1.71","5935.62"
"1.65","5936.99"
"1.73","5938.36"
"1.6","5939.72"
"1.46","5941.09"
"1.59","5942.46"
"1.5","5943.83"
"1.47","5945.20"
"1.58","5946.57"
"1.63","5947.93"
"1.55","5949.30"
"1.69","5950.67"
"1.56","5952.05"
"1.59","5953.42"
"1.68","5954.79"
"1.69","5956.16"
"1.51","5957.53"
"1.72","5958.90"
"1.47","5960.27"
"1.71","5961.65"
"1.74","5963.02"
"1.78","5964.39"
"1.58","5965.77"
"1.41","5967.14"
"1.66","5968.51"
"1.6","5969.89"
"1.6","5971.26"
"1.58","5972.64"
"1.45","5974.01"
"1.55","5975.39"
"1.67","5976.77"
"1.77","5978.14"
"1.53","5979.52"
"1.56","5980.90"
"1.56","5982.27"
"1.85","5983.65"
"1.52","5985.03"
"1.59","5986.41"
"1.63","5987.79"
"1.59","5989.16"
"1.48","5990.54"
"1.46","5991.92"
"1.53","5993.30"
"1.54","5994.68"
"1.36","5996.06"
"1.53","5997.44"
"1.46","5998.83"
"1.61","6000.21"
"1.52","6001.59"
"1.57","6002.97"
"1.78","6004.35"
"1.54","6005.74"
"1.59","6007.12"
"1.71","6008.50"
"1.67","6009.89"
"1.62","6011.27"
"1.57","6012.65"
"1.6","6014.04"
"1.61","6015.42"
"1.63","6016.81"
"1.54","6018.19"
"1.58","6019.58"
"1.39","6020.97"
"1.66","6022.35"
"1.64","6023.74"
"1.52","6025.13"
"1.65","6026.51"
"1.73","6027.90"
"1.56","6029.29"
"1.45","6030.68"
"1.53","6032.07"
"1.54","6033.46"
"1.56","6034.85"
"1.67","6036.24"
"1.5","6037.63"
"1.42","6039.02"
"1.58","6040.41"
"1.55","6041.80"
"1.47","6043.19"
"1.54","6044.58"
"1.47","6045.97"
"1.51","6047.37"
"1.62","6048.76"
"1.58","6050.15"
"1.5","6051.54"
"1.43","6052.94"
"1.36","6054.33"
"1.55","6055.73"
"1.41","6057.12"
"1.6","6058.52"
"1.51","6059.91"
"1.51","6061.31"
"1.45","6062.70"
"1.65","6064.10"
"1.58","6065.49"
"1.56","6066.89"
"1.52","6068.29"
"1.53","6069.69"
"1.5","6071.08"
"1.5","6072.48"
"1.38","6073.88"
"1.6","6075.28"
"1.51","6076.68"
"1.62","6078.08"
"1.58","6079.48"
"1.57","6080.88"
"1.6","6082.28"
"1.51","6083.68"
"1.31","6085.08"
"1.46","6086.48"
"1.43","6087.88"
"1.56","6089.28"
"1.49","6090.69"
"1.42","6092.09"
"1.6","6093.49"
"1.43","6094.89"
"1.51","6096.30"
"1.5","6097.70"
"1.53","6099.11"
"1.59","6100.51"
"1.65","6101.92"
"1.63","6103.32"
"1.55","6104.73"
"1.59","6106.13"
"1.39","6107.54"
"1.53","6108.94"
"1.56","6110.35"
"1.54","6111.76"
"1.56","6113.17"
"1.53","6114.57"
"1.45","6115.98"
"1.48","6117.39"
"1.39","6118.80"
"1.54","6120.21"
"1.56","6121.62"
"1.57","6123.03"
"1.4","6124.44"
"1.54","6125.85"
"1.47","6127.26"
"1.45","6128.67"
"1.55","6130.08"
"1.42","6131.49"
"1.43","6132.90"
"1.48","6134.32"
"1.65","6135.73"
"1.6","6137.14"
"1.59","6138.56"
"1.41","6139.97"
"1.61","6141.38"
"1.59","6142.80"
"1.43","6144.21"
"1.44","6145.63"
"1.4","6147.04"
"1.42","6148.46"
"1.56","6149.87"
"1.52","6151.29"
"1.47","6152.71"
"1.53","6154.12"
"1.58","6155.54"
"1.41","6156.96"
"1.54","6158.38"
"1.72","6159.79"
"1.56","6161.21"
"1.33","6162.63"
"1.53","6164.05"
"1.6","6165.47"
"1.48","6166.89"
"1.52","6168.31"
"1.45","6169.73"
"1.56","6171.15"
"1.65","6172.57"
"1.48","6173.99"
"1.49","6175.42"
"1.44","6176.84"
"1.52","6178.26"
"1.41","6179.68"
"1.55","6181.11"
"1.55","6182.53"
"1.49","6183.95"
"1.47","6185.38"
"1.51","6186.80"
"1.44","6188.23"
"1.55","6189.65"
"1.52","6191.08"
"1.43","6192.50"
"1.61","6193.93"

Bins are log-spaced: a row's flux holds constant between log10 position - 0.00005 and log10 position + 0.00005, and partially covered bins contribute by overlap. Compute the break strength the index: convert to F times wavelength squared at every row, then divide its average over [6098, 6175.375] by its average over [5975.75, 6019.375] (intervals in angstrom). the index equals 1.00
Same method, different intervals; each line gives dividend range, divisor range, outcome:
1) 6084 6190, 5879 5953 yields 1.03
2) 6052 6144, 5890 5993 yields 1.01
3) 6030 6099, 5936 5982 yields 0.98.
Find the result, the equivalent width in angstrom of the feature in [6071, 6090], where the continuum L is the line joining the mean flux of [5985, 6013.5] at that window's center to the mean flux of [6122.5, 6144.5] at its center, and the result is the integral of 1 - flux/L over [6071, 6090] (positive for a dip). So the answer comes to 0.3 angstrom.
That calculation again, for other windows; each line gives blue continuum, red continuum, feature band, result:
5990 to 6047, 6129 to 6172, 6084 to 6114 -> 0.3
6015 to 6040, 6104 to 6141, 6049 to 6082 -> 0.4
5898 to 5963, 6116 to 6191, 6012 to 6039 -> -0.3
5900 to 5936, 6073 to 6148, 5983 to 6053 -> -0.9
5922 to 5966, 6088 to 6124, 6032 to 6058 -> 0.6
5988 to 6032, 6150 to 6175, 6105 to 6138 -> 0.6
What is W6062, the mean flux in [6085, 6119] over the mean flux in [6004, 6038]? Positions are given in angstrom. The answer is 0.95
